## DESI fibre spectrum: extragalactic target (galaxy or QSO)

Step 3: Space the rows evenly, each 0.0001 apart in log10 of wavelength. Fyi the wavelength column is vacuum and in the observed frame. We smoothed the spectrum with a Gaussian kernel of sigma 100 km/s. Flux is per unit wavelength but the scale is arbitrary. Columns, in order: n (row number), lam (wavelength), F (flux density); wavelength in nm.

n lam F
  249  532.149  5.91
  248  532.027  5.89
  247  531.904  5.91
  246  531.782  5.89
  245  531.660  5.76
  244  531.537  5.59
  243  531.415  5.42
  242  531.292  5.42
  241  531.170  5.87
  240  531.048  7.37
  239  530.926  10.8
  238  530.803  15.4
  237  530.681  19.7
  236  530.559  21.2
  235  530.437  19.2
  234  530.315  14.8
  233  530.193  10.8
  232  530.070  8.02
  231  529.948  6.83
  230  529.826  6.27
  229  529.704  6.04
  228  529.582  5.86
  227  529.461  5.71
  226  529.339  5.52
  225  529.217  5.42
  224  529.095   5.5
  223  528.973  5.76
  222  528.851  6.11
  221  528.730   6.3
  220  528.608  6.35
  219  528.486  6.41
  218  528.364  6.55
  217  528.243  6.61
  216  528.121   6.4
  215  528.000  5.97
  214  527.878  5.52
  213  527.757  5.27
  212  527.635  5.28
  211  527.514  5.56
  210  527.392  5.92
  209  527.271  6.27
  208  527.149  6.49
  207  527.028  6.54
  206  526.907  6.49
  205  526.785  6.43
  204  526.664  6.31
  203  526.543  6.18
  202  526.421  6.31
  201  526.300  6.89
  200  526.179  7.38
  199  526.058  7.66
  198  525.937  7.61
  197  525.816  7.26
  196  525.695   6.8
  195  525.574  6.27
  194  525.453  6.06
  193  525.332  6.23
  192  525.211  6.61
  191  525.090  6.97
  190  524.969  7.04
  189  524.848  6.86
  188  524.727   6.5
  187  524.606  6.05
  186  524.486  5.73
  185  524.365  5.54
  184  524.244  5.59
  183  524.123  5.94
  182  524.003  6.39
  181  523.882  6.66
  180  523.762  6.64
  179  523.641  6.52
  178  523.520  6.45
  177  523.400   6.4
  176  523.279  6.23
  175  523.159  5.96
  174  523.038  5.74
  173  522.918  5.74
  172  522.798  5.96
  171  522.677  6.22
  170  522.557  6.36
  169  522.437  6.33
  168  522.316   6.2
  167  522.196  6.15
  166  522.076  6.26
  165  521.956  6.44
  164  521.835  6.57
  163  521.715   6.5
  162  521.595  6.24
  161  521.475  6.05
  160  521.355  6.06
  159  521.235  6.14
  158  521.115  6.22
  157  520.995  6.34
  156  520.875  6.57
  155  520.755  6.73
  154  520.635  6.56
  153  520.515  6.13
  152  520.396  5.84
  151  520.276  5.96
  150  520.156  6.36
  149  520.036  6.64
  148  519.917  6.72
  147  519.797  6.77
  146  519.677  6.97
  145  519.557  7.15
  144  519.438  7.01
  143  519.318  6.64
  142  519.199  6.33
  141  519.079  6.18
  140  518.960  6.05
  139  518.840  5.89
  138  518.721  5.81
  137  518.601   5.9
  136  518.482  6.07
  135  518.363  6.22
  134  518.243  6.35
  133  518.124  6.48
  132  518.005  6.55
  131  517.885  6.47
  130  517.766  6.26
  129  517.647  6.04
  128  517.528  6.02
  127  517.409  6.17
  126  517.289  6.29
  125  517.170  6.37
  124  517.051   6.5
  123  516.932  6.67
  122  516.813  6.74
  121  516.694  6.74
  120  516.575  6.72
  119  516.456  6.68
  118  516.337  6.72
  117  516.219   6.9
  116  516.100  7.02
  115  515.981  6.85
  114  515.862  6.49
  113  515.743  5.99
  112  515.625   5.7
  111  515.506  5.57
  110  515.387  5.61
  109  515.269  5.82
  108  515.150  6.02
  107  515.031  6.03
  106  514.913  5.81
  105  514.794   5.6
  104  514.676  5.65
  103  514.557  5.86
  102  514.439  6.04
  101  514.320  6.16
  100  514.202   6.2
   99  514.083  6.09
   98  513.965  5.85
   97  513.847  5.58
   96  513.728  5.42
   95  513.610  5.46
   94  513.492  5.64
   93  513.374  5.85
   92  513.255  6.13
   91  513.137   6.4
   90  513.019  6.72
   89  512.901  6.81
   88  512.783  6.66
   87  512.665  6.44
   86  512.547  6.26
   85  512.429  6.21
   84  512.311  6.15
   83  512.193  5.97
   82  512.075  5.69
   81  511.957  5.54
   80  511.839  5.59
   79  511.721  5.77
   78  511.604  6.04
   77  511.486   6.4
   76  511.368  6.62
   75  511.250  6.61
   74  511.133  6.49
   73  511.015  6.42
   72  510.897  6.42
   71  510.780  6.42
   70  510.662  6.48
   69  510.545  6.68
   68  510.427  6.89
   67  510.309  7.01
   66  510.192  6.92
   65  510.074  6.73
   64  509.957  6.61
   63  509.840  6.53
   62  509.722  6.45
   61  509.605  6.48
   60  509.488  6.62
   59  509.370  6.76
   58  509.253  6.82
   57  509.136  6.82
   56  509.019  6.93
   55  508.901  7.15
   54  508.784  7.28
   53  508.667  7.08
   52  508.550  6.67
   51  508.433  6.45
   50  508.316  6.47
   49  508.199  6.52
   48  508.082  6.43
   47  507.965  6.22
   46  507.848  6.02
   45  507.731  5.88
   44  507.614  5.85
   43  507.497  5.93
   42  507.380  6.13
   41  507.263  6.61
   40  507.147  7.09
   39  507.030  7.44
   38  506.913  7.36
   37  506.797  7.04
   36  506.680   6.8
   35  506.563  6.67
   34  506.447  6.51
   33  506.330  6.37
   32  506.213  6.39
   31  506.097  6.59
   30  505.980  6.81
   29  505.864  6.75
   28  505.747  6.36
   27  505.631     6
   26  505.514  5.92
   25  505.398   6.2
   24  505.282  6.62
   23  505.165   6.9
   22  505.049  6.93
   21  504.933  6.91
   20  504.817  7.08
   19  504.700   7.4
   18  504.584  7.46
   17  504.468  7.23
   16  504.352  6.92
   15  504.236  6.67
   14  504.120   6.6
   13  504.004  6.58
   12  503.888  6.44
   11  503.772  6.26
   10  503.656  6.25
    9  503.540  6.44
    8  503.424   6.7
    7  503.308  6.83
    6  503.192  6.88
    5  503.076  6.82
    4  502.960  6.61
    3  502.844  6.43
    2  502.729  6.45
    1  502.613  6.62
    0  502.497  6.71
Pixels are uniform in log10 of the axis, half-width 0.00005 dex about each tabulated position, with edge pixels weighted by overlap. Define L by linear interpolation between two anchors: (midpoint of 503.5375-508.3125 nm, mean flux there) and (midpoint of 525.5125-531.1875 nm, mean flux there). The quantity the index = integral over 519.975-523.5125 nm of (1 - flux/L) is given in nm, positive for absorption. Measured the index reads 0.57 nm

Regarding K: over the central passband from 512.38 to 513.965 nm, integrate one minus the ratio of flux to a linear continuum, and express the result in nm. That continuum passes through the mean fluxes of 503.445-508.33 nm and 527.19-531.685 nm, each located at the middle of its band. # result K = 0.20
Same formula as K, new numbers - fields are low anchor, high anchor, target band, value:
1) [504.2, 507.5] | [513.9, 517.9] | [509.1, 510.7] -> -0.04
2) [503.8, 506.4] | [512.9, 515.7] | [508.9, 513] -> -0.18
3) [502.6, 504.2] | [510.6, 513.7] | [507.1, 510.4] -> -0.13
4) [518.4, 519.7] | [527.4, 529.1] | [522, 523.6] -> 0.01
